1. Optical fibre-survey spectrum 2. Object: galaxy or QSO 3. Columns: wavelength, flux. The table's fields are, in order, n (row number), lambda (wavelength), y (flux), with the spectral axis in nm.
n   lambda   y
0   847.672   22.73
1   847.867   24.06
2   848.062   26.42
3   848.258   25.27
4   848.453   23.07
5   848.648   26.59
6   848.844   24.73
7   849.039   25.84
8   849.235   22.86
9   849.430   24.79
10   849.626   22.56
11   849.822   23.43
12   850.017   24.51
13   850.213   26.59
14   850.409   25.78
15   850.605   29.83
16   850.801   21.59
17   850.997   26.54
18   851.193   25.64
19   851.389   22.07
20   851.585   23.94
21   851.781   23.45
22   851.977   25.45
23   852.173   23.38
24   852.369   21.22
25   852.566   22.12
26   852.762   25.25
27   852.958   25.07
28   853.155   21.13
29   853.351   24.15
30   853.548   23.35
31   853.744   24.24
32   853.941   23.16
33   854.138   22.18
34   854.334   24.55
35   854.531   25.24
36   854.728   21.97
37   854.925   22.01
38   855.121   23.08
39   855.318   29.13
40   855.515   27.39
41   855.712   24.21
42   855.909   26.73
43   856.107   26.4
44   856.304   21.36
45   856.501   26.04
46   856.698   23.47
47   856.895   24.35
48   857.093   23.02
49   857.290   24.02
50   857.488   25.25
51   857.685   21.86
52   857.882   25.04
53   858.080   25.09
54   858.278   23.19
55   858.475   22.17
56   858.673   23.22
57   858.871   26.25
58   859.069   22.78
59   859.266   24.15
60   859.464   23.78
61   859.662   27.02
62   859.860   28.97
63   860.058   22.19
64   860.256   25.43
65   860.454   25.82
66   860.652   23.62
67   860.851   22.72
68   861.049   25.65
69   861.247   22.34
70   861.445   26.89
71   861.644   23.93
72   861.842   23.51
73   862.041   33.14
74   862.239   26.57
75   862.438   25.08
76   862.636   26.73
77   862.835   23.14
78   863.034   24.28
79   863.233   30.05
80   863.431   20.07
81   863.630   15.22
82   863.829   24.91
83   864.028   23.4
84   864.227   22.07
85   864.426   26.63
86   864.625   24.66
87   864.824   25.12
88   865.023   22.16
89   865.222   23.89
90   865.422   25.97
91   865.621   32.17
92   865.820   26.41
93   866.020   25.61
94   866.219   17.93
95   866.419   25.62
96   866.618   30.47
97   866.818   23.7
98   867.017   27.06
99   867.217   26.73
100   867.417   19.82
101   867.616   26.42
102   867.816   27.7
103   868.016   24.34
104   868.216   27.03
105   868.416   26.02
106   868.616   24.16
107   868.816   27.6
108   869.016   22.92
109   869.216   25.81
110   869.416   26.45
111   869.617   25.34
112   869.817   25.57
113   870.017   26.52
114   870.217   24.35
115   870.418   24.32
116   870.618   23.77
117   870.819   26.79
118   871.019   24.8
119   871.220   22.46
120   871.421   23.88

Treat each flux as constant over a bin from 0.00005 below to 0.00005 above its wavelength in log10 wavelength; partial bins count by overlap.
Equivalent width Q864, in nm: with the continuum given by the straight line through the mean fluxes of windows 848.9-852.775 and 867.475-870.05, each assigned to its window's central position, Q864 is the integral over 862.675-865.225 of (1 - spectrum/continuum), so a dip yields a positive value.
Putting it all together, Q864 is 0.18 nm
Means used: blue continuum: 24.3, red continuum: 25.7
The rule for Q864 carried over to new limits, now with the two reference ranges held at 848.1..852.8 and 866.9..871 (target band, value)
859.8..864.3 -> 0.09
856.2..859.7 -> 0.13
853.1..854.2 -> 0.07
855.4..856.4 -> -0.02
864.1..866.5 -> 0.04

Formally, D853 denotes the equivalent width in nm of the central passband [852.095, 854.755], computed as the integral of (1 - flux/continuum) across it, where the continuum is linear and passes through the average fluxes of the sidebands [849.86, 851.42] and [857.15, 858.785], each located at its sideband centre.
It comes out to 0.15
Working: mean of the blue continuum 25.4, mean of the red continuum 23.7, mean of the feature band 23.4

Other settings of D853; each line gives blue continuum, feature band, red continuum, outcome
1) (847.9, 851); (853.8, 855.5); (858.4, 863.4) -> 0.06 nm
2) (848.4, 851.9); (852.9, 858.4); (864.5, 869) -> 0.17 nm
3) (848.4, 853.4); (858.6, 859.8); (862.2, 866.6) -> -0.01 nm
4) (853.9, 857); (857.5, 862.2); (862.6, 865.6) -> -0.10 nm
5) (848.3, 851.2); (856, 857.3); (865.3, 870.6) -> 0.06 nm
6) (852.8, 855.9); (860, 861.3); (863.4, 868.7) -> 0.02 nm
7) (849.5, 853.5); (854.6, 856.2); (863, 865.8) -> -0.06 nm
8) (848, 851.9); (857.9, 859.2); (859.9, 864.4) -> 0.04 nm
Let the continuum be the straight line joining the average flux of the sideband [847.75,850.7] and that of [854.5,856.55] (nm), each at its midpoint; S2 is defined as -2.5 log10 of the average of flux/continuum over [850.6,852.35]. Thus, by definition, 0.03 mag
